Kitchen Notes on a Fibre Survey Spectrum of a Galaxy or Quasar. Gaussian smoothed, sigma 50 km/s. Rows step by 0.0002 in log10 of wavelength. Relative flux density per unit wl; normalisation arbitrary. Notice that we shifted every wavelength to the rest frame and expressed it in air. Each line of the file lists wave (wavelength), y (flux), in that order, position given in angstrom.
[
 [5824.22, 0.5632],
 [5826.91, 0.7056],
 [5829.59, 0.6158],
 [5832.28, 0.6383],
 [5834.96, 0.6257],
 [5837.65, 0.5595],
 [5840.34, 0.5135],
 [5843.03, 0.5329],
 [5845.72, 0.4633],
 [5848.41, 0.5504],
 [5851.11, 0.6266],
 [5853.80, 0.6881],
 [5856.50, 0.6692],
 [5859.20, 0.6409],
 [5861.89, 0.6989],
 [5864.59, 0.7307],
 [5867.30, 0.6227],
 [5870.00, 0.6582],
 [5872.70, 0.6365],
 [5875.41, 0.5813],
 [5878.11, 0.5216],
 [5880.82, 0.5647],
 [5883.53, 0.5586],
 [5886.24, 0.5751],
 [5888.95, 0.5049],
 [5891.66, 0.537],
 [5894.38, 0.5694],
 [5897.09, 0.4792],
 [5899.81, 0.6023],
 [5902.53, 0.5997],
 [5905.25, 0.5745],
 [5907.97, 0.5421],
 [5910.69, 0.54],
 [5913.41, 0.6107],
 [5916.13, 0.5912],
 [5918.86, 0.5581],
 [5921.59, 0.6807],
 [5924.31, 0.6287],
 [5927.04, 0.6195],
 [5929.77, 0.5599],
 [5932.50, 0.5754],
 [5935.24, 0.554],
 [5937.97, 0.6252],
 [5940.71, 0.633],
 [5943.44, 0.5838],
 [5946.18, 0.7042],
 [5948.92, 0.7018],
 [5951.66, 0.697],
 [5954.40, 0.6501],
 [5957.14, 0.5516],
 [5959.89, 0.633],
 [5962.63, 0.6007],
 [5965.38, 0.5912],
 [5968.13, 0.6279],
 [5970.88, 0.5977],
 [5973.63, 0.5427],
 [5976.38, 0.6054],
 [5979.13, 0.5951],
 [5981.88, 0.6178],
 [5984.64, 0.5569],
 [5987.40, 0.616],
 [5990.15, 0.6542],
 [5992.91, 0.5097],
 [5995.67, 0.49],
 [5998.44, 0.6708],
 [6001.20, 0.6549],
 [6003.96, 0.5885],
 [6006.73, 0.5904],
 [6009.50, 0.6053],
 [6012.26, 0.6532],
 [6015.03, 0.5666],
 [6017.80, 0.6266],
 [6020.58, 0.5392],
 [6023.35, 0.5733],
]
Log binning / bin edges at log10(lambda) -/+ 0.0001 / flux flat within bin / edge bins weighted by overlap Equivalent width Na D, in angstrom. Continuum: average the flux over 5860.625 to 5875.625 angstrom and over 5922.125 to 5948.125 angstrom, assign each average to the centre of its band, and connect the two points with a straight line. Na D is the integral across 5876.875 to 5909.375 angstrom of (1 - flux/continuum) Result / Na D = 4.5 angstrom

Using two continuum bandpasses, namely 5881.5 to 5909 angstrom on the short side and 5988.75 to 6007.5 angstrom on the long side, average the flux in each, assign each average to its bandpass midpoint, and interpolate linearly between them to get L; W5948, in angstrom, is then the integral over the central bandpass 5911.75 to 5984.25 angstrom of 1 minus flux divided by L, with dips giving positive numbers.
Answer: -4.7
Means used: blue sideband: 0.555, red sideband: 0.594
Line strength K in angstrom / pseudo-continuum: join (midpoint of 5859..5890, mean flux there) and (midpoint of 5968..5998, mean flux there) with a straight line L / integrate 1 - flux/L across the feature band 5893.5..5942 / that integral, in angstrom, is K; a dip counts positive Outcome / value 1.0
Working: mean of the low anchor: 0.608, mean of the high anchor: 0.584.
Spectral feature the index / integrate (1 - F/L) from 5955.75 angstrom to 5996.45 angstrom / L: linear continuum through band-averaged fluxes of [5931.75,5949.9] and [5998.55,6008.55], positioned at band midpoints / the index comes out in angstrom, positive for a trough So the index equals 2.2 angstrom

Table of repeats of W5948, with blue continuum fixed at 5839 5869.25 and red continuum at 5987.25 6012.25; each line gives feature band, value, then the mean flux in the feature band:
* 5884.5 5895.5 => 1.1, 0.546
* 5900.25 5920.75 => 1.0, 0.578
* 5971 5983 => 0.2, 0.591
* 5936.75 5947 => -0.5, 0.633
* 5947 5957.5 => -1.0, 0.663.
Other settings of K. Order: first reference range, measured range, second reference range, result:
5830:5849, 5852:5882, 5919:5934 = -3.4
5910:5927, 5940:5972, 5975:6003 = -1.6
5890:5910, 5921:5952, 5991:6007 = -3.3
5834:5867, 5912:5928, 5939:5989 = 0.0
